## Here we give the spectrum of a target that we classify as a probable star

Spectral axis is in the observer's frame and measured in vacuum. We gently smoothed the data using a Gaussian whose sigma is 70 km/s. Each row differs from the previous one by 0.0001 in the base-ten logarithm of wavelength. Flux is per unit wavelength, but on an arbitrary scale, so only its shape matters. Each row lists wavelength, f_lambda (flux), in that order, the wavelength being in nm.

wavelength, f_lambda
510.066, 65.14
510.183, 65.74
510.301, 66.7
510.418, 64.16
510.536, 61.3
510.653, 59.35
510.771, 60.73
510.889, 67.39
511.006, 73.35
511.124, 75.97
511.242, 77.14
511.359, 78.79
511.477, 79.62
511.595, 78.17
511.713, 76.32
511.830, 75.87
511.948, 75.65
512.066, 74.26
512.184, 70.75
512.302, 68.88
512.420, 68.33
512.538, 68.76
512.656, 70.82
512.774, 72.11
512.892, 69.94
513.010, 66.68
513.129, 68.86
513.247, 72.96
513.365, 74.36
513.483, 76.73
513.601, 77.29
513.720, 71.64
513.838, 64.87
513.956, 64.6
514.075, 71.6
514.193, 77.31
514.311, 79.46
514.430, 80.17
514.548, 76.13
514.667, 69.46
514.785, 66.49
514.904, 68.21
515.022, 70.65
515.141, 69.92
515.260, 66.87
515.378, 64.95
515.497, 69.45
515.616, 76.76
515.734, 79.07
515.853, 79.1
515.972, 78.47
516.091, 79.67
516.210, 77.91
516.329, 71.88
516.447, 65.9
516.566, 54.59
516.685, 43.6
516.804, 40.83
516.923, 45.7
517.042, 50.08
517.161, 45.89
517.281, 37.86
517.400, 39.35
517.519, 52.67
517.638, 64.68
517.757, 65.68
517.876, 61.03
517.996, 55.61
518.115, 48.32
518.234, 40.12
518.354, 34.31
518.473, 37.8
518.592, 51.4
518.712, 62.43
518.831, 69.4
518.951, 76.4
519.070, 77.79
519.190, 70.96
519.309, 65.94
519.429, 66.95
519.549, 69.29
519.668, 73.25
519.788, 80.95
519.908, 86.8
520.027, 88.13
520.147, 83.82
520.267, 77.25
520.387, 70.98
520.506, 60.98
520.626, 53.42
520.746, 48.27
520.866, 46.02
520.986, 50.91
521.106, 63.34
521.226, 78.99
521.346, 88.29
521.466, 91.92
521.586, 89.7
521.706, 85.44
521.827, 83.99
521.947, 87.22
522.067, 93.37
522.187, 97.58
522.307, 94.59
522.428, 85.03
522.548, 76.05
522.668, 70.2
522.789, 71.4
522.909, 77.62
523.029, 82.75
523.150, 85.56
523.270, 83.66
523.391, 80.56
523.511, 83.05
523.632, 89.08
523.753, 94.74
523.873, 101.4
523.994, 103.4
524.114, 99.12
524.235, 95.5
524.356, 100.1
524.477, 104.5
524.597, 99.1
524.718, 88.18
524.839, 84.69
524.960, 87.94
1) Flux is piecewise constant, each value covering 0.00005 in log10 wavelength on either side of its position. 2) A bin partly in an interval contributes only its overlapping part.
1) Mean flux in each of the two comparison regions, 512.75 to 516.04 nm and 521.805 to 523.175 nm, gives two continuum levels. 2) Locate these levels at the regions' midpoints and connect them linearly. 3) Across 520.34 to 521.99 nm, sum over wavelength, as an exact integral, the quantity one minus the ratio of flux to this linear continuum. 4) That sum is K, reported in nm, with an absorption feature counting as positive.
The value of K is 0.22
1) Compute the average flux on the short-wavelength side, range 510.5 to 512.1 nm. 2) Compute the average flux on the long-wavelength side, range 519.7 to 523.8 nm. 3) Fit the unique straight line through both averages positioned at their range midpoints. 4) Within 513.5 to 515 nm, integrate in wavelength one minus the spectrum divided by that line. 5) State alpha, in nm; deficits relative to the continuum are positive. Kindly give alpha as 0.04 nm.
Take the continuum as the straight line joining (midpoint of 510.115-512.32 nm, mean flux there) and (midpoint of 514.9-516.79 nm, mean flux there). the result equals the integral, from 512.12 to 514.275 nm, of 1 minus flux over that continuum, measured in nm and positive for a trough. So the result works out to -0.02 nm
